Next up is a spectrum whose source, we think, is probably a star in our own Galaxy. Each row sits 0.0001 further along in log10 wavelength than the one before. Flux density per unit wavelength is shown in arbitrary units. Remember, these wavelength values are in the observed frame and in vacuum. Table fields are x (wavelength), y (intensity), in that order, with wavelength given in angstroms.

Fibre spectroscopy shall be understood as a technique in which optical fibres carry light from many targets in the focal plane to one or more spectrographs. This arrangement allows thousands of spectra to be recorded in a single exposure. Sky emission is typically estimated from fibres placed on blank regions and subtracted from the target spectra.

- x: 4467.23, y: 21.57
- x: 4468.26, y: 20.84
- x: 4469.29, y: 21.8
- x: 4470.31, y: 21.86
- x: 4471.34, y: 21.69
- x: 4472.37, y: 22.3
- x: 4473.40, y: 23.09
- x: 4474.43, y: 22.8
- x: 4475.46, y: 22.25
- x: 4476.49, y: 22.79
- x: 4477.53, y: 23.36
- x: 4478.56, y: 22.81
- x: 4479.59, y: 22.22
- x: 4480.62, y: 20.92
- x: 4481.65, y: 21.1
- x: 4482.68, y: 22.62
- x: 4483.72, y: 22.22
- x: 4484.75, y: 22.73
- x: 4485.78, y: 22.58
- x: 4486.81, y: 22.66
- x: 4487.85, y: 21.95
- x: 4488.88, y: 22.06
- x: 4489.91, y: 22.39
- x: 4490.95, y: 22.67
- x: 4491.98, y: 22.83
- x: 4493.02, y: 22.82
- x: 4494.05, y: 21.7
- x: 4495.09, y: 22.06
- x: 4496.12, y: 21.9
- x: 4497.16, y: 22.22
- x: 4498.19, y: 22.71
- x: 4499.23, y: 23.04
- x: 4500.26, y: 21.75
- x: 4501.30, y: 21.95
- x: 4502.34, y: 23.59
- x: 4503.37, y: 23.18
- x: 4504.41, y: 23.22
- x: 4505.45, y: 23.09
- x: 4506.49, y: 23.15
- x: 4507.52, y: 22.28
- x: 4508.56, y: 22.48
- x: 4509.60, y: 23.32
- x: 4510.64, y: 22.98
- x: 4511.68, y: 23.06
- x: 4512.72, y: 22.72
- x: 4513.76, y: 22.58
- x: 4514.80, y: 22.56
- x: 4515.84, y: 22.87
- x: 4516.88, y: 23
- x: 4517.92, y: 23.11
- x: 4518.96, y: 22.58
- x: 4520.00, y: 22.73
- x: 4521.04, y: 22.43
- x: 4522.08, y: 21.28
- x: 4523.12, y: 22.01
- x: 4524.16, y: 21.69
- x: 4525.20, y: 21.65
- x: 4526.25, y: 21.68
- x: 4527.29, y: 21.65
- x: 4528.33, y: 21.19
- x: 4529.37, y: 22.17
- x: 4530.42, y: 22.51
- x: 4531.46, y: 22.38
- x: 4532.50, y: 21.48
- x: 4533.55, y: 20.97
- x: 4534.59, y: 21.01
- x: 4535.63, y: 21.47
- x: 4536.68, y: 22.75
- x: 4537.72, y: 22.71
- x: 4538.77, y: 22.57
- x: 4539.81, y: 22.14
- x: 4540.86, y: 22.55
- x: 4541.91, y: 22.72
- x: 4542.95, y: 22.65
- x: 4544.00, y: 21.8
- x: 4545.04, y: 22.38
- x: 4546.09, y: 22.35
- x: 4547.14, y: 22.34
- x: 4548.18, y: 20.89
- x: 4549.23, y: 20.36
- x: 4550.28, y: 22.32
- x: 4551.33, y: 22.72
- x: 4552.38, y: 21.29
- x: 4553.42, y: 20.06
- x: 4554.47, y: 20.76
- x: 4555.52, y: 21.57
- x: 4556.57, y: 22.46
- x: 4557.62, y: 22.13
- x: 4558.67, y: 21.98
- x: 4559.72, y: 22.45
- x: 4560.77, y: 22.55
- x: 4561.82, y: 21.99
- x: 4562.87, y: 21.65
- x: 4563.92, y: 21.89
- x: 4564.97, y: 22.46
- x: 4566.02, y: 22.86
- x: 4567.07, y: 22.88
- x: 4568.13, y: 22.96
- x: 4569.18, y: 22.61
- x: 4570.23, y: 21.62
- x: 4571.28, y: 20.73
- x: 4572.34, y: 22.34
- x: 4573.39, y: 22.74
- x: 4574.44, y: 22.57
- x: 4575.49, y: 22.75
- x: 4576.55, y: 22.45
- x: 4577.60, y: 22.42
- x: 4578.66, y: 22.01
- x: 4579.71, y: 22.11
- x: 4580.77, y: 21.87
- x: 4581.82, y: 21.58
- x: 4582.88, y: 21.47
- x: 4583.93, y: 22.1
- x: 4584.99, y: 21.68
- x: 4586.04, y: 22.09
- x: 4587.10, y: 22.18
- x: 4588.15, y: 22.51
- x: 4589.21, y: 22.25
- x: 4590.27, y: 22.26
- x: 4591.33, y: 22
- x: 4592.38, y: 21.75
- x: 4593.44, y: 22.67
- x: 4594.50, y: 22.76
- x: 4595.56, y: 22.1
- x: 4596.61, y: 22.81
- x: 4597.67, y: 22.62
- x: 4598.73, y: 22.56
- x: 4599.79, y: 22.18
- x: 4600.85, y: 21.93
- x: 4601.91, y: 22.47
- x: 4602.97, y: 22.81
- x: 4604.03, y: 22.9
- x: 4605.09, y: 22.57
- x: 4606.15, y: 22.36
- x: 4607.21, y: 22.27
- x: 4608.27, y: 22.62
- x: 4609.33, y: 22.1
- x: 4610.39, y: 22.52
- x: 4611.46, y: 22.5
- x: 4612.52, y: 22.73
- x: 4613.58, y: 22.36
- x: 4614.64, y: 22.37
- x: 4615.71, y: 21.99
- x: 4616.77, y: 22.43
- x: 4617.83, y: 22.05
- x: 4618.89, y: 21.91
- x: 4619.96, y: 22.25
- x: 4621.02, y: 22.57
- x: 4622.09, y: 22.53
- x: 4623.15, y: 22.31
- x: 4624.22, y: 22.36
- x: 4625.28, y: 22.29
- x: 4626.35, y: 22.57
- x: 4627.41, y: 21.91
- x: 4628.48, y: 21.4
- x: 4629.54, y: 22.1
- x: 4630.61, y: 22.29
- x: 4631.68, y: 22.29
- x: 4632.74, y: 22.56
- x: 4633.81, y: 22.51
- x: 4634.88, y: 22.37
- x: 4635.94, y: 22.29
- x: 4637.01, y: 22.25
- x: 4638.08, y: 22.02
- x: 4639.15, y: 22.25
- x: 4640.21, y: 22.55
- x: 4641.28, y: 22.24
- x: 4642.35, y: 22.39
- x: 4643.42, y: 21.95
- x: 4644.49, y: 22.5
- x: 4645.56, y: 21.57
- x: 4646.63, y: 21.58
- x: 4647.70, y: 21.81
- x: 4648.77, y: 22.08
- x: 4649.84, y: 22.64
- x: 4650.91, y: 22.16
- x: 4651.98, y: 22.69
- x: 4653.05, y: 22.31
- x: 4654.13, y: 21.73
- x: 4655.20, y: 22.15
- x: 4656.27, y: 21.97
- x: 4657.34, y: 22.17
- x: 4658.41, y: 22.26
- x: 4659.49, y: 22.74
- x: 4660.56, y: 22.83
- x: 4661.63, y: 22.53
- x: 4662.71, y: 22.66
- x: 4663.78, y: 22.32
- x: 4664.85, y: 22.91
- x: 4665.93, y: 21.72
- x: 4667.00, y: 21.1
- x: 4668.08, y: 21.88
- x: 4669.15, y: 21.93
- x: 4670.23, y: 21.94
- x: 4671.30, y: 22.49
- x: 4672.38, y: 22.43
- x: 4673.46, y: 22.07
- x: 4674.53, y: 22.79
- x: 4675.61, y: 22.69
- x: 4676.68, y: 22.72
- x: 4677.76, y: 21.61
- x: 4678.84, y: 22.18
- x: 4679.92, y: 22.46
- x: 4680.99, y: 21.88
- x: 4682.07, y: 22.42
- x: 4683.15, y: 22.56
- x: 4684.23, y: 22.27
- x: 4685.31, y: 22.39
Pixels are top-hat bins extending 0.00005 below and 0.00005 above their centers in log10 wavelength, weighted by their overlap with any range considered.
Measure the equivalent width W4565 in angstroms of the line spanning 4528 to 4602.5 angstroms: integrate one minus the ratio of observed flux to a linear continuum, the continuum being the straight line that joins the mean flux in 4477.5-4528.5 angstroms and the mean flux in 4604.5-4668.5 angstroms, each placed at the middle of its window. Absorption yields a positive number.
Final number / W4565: 0.84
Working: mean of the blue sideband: 22.4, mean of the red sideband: 22.3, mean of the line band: 22.1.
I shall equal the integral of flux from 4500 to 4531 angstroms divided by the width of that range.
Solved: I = 22.5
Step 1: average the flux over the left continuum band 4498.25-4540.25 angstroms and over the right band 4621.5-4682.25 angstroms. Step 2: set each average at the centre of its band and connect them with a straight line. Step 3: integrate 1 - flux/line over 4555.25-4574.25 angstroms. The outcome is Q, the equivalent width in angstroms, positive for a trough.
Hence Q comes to 0.1 angstroms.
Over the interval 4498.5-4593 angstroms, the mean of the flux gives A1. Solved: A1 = 22.2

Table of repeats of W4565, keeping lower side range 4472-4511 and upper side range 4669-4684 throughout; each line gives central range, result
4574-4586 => 0.2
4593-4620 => 0.0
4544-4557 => 0.5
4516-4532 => 0.2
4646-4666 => 0.0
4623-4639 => 0.1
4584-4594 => 0.1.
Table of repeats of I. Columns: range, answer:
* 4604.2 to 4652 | 22.3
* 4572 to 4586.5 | 22.2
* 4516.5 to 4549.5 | 22.1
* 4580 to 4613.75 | 22.3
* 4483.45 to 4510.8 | 22.6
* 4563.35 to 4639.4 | 22.3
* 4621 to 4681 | 22.2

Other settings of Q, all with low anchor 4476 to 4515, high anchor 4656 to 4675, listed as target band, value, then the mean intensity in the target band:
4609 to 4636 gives 0.1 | 22.3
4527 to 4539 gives 0.3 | 21.9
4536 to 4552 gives 0.2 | 22.2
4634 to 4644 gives 0.0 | 22.3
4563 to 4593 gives 0.3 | 22.2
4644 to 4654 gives 0.1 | 22.1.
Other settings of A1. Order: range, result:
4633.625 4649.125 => 22.2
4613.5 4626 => 22.3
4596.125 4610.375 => 22.5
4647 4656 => 22.2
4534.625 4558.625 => 21.9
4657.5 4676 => 22.3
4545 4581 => 22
